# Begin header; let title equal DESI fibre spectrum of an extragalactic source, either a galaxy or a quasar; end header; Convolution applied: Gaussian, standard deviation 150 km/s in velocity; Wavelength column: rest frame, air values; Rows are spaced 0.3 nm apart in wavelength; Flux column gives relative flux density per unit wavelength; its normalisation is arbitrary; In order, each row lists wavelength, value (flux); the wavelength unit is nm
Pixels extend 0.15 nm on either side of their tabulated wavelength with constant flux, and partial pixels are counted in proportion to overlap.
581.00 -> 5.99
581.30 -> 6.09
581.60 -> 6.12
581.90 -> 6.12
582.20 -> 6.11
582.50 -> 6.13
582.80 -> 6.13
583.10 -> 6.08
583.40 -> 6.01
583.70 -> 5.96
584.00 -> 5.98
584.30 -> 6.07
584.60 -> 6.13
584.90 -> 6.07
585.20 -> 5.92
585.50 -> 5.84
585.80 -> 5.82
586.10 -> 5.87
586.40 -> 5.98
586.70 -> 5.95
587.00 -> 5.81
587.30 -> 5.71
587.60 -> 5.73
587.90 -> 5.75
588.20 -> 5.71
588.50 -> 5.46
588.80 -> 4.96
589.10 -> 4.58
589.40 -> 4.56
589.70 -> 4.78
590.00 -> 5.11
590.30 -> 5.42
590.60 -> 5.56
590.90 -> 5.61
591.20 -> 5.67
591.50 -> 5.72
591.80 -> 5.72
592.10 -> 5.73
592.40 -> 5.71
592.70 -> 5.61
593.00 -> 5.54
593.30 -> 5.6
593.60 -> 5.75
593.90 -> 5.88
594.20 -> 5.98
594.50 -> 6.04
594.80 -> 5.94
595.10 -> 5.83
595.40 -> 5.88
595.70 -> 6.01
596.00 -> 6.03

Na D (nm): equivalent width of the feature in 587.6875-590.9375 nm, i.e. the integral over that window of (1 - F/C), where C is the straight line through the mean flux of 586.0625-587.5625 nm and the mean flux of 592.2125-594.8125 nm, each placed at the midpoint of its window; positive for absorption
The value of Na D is 0.34 nm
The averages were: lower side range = 5.85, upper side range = 5.77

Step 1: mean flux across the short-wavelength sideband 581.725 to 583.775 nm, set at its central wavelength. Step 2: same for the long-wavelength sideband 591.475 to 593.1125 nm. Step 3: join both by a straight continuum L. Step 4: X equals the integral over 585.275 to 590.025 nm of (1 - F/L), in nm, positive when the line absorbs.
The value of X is 0.31 nm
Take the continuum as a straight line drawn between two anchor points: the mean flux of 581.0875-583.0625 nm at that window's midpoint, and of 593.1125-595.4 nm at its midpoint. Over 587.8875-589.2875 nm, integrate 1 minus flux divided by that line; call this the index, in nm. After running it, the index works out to 0.18 nm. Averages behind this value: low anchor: 6.11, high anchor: 5.86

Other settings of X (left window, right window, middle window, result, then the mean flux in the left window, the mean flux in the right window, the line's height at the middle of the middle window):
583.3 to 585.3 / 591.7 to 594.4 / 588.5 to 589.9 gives 0.250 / 6.02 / 5.73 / 5.86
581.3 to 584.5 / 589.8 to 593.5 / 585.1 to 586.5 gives 0.006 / 6.07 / 5.57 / 5.91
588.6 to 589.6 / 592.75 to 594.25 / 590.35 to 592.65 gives -0.168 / 4.74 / 5.73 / 5.28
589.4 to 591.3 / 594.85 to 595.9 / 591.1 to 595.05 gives -0.096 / 5.29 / 5.92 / 5.63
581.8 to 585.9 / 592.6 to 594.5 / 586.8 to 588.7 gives 0.076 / 6.03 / 5.75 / 5.92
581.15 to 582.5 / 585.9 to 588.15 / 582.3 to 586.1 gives -0.017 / 6.11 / 5.82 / 5.98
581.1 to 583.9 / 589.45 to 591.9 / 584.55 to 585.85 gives -0.021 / 6.08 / 5.41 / 5.86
